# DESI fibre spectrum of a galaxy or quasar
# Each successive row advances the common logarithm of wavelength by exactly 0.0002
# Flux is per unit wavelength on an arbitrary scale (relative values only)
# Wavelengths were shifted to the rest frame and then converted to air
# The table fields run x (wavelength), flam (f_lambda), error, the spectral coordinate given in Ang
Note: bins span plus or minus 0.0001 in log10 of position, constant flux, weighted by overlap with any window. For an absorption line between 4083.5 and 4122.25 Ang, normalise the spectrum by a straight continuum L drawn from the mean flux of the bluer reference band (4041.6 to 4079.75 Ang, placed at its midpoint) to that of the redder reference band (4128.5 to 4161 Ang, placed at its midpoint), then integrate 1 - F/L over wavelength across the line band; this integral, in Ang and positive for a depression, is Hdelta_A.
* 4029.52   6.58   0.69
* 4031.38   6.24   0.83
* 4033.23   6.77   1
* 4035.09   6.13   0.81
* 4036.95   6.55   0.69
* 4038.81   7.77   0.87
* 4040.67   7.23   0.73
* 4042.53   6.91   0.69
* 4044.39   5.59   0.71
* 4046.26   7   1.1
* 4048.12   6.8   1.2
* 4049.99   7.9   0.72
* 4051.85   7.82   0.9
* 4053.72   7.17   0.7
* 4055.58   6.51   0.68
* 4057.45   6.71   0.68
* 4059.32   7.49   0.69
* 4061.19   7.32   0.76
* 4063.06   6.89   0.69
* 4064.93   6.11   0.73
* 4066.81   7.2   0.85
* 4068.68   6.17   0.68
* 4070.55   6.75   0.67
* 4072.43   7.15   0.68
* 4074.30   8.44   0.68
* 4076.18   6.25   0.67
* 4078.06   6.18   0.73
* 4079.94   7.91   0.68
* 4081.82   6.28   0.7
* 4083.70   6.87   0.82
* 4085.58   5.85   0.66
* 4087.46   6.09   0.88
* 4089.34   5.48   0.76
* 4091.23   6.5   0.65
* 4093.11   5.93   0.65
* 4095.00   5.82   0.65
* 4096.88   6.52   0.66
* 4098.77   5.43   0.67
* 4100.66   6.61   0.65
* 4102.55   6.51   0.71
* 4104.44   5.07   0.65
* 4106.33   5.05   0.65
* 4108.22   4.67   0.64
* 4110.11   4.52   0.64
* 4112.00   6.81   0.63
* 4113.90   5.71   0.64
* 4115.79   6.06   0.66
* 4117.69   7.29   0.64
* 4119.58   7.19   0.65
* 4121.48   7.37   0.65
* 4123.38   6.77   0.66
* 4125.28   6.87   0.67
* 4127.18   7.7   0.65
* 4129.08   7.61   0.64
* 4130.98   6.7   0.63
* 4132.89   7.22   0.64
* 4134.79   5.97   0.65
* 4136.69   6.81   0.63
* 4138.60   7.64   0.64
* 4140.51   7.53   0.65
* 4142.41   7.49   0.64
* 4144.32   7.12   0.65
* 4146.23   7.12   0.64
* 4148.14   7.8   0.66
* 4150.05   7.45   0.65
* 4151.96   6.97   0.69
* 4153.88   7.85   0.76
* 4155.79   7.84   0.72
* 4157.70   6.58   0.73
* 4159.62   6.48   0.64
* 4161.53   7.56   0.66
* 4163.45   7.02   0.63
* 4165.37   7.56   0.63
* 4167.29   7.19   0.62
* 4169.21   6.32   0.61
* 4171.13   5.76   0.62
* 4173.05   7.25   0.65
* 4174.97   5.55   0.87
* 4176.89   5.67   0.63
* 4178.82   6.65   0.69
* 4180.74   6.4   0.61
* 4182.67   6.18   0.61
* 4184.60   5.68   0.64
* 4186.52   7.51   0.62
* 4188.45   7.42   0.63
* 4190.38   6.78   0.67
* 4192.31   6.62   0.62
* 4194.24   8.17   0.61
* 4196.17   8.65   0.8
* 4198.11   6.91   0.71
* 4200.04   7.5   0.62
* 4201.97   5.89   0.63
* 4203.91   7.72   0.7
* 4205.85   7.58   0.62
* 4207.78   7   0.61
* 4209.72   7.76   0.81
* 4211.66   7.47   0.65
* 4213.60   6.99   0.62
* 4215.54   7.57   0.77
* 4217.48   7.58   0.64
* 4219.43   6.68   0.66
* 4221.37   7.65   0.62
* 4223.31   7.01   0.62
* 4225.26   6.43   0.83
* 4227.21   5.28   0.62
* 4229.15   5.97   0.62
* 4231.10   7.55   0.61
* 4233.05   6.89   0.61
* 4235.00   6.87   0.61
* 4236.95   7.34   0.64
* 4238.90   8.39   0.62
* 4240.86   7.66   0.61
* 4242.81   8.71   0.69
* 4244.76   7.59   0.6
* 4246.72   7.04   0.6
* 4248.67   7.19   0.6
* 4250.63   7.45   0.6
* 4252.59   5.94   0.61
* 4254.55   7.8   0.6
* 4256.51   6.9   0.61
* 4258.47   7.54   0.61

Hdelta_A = 5.6 Ang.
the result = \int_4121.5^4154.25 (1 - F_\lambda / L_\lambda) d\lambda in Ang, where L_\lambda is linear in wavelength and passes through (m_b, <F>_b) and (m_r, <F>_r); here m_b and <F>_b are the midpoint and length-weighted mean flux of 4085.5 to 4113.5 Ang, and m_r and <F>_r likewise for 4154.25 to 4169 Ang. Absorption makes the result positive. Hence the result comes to -2.8 Ang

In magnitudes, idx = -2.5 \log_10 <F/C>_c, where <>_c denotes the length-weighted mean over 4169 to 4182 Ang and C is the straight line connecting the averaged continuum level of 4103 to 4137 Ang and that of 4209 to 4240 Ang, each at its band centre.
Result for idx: 0.09 mag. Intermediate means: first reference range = 6.41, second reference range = 7.08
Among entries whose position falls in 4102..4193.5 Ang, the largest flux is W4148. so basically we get 7.85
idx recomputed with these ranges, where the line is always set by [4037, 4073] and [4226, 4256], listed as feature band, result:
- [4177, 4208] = 0.02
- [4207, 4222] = -0.03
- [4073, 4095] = 0.08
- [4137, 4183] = 0.02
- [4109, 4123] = 0.10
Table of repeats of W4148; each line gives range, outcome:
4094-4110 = 6.61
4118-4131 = 7.7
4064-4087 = 8.44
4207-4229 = 7.76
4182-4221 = 8.65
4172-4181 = 7.25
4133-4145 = 7.64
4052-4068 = 7.49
